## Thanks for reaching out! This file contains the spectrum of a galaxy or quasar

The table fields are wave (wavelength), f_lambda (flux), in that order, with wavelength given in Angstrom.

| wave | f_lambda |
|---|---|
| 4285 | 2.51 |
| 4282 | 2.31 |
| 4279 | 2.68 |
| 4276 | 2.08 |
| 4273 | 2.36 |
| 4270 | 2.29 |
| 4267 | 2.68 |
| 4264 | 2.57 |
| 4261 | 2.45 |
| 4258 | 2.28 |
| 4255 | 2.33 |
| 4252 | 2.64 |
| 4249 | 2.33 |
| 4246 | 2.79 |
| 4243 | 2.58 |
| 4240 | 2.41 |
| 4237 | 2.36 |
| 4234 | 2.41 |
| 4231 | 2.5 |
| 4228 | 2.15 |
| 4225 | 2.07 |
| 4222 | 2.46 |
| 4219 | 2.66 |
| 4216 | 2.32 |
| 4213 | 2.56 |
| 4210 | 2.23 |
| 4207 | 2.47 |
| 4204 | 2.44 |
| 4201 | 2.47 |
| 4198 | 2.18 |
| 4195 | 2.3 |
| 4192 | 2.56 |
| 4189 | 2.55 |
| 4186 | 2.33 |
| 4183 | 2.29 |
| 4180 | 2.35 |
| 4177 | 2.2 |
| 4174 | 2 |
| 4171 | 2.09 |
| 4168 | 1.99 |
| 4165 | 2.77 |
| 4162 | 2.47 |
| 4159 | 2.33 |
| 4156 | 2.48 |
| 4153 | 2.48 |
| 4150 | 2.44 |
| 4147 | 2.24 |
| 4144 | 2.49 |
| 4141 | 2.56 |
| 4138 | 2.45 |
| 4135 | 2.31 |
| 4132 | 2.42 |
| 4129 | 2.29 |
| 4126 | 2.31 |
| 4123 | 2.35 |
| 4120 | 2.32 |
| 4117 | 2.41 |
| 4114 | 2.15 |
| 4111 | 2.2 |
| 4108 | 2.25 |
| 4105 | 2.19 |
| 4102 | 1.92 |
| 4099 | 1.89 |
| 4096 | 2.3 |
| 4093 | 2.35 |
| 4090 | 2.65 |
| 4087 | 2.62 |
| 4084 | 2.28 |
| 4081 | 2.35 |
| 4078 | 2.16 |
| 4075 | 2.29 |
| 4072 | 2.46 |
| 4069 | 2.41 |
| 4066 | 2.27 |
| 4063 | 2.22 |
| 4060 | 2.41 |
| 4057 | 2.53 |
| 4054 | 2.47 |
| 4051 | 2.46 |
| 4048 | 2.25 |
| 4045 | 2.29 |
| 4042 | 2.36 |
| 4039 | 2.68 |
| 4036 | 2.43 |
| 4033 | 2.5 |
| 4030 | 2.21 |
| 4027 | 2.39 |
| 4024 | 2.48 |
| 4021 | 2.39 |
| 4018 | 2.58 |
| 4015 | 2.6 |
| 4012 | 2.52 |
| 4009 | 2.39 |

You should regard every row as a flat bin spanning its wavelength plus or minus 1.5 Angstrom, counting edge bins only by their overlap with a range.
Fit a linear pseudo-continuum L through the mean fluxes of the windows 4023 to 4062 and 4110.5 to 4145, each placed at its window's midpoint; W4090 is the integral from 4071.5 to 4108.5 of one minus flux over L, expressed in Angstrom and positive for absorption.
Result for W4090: 1.6 Angstrom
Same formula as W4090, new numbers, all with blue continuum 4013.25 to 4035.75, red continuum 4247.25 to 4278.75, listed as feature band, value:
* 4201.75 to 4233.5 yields 0.4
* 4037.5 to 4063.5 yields 0.3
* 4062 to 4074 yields 0.5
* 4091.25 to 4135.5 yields 3.5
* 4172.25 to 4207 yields 1.3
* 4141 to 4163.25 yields 0.0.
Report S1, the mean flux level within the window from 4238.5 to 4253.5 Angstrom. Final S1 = 2.55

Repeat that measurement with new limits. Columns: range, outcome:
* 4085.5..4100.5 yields 2.36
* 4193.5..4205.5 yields 2.35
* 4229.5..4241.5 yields 2.42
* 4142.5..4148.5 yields 2.37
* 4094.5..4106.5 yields 2.07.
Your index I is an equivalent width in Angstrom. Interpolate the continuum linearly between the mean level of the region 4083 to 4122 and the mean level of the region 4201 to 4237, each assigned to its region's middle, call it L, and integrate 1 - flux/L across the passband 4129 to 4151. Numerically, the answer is -0.9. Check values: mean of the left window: 2.27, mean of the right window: 2.39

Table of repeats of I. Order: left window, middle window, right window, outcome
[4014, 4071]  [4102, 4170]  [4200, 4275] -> 2.1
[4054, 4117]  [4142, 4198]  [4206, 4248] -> 0.6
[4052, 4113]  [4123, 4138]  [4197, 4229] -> -0.1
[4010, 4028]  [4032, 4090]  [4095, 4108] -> -2.9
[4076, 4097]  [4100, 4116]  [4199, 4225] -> 1.7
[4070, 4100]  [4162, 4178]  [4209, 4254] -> 1.1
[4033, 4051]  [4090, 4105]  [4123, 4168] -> 1.5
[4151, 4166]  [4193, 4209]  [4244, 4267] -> 0.8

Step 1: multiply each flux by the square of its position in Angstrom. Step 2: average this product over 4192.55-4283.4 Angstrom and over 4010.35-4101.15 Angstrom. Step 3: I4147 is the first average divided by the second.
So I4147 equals 1.1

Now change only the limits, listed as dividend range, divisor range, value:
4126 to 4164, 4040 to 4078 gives 1.06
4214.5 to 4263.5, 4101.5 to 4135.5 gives 1.13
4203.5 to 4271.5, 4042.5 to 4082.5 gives 1.13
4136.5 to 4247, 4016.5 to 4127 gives 1.08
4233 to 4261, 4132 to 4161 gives 1.07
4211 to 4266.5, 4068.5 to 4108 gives 1.14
